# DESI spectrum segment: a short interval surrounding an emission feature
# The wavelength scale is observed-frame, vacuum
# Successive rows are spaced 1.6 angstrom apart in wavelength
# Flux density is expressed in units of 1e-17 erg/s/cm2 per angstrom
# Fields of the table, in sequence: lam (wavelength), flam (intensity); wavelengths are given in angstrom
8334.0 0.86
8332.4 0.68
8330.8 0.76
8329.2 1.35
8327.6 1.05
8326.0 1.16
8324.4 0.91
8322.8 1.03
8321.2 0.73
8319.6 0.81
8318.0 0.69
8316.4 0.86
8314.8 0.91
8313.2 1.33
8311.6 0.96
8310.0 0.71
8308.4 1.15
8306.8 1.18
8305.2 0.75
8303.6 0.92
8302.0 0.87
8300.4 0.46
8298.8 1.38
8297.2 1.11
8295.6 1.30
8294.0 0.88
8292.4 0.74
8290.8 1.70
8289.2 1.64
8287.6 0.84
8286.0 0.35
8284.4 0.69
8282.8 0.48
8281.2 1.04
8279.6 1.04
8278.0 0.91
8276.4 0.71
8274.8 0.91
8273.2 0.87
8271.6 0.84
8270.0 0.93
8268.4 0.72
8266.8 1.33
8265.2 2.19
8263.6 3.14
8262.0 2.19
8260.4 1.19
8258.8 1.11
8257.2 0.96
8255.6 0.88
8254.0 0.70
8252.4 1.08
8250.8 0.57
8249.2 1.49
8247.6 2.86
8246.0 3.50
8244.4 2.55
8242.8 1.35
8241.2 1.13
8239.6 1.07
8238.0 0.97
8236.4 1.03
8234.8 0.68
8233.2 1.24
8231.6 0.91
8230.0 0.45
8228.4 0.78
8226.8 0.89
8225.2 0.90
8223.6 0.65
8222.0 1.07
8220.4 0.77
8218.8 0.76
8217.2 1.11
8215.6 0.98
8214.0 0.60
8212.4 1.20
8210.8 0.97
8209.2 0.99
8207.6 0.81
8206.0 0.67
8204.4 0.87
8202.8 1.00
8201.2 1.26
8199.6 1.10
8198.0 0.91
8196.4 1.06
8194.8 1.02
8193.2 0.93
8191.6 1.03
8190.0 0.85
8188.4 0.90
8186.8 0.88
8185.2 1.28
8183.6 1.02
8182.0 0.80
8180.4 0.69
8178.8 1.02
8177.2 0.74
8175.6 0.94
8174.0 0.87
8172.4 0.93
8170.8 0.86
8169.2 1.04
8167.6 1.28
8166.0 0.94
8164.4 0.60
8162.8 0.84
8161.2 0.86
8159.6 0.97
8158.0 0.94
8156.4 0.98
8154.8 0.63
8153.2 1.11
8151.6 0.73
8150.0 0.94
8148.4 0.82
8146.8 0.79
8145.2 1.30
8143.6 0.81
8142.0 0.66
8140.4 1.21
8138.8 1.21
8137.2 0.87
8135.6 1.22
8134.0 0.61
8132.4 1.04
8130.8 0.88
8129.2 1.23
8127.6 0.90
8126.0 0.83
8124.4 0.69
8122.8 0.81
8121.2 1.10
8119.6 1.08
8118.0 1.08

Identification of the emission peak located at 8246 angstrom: [S II]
